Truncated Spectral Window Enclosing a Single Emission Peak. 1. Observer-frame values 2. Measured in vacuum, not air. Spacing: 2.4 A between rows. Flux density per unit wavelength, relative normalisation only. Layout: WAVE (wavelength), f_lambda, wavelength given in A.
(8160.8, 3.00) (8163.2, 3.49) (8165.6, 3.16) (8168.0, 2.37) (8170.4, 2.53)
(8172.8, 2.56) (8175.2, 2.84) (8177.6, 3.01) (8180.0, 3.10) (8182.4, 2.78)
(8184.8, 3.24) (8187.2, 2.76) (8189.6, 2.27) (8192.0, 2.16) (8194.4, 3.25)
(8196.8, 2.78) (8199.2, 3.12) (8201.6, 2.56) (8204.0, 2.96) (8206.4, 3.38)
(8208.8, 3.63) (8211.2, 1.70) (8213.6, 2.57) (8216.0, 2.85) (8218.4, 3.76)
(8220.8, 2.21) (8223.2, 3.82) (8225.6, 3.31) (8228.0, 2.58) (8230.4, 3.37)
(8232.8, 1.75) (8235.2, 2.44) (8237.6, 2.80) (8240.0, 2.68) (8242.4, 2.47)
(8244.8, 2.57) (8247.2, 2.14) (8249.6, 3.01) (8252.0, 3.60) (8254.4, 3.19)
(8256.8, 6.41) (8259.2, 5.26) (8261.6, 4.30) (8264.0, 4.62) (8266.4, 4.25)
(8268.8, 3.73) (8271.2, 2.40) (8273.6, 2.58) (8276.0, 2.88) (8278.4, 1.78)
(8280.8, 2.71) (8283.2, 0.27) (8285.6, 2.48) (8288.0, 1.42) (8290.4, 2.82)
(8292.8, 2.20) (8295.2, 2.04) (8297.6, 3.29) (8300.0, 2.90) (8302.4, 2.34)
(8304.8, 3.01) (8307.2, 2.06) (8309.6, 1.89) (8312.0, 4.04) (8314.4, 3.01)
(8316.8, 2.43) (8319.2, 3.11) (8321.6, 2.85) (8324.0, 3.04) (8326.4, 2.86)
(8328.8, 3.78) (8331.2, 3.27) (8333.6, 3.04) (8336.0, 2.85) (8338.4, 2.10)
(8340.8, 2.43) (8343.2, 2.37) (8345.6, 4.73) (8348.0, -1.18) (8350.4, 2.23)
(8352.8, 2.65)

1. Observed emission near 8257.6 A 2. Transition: H-beta 4861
